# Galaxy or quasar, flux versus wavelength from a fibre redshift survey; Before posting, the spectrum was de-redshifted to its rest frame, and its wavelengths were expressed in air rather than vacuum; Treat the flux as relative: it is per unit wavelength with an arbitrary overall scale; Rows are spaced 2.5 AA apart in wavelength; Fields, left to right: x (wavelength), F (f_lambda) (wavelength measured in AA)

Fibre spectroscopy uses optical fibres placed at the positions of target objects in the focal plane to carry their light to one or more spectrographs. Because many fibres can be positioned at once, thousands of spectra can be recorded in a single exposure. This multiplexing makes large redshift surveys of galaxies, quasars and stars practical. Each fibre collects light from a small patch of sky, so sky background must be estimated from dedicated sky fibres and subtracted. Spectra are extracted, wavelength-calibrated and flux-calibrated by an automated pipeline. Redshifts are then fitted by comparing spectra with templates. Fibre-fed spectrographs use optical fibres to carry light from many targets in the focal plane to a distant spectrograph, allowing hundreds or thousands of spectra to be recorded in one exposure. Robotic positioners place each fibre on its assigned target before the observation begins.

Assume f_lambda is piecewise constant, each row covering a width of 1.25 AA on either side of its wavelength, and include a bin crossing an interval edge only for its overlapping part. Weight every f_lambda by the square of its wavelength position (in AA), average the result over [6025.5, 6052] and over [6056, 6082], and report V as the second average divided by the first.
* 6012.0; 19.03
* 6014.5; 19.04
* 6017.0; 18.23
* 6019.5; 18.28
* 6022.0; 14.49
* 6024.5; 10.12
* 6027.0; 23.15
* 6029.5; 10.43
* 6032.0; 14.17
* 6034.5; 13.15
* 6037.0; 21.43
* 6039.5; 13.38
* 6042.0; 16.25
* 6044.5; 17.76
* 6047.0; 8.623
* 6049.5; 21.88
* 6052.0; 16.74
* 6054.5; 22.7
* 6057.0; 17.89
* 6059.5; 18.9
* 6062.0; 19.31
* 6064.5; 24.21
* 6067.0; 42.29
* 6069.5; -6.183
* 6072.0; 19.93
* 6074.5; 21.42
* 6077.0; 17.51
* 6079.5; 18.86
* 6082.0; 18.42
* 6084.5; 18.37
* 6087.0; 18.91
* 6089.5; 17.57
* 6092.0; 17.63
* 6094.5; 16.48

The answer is 1.2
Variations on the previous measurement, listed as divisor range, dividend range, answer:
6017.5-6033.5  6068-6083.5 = 1.04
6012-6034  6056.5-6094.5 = 1.20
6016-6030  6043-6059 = 1.11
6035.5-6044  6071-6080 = 1.16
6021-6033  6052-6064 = 1.37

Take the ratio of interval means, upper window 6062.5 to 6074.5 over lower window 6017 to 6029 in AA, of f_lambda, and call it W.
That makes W 1.2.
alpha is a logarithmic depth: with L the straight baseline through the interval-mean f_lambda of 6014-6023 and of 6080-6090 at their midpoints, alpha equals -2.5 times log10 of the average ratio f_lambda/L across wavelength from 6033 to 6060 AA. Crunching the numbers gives 0.049 mag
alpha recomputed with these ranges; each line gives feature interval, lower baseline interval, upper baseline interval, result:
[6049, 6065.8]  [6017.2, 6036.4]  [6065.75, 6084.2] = -0.154 mag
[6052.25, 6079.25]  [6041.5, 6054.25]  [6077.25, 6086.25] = -0.118 mag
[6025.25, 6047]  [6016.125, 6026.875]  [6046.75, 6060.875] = 0.096 mag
